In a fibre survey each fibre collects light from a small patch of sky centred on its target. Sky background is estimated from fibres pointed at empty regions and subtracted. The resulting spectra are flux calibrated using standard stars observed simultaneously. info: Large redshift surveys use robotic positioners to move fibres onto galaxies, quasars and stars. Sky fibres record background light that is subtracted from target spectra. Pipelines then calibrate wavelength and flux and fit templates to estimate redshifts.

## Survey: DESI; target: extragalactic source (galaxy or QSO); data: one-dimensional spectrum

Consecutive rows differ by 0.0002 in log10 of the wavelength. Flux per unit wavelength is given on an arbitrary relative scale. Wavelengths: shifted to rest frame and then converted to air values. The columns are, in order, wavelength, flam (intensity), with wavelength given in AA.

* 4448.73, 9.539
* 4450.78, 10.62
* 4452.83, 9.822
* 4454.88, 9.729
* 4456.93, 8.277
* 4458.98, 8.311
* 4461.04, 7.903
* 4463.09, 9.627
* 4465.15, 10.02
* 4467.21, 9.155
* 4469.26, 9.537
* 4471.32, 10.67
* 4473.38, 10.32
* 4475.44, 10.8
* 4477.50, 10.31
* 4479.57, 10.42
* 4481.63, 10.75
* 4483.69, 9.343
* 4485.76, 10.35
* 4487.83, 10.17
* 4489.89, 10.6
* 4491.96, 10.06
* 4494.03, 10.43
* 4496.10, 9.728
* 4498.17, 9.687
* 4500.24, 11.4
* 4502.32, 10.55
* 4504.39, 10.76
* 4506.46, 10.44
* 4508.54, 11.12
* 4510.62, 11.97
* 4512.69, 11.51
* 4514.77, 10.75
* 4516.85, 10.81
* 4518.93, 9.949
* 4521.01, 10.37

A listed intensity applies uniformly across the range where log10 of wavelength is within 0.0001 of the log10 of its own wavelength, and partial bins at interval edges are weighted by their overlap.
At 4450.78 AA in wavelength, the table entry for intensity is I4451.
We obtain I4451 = 10.62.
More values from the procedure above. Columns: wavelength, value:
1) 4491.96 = 10.06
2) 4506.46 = 10.44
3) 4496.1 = 9.728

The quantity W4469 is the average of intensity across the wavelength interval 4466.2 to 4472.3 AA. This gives 9.79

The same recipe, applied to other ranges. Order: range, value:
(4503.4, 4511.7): 11.1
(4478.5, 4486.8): 10.2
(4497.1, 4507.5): 10.6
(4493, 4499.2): 9.95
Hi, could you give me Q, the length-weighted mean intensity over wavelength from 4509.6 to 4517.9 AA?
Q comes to 11.3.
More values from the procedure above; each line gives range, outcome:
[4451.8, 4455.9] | 9.78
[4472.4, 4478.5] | 10.5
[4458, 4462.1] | 8.12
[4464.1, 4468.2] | 9.57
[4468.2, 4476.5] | 10.3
